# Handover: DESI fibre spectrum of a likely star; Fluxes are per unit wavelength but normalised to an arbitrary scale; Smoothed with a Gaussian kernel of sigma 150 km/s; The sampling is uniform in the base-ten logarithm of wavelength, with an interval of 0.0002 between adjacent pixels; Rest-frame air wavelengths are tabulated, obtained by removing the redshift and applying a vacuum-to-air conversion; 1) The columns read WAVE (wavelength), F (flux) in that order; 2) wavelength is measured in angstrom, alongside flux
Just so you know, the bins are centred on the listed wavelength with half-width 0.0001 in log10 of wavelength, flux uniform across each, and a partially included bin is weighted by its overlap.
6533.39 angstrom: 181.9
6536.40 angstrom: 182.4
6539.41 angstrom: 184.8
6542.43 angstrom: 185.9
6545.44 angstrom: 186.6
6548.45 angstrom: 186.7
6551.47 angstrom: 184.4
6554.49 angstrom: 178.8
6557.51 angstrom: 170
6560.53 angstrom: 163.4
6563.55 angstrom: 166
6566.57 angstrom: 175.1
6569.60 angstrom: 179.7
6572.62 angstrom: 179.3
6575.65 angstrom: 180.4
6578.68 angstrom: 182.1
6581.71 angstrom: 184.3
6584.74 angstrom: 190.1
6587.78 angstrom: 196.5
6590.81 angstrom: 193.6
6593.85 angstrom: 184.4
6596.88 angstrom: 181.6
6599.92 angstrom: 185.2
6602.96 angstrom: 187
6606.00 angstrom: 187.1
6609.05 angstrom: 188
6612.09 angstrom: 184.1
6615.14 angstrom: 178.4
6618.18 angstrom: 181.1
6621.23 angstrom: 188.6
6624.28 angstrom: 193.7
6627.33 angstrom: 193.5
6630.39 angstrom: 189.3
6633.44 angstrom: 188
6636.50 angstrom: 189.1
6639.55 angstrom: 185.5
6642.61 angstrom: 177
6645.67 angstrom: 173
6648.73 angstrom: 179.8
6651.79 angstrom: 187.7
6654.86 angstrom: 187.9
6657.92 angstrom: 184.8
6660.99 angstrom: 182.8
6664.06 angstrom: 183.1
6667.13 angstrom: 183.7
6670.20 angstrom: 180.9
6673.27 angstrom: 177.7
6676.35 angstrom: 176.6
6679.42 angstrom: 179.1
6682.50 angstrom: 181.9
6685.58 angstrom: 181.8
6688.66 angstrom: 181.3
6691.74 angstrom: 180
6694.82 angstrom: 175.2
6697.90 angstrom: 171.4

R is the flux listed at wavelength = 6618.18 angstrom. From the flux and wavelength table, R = 181.1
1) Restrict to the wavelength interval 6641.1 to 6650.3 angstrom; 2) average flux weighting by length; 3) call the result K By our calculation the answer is 177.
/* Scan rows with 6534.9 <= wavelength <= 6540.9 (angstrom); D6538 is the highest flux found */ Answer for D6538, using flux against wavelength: 184.8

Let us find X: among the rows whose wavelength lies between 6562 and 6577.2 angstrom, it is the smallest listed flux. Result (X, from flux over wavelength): 166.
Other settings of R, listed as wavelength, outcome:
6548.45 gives 186.7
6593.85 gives 184.4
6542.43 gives 185.9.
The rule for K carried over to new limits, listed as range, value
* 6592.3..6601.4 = 184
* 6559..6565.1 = 165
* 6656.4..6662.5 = 184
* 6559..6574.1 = 173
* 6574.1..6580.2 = 181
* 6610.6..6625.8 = 185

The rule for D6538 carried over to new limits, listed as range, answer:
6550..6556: 184.4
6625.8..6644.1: 193.5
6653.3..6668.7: 187.9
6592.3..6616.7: 188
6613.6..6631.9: 193.7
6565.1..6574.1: 179.7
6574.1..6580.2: 182.1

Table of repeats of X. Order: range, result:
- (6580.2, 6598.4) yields 181.6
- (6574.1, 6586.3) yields 180.4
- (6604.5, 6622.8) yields 178.4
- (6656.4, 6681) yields 176.6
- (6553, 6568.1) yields 163.4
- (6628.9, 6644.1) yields 177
